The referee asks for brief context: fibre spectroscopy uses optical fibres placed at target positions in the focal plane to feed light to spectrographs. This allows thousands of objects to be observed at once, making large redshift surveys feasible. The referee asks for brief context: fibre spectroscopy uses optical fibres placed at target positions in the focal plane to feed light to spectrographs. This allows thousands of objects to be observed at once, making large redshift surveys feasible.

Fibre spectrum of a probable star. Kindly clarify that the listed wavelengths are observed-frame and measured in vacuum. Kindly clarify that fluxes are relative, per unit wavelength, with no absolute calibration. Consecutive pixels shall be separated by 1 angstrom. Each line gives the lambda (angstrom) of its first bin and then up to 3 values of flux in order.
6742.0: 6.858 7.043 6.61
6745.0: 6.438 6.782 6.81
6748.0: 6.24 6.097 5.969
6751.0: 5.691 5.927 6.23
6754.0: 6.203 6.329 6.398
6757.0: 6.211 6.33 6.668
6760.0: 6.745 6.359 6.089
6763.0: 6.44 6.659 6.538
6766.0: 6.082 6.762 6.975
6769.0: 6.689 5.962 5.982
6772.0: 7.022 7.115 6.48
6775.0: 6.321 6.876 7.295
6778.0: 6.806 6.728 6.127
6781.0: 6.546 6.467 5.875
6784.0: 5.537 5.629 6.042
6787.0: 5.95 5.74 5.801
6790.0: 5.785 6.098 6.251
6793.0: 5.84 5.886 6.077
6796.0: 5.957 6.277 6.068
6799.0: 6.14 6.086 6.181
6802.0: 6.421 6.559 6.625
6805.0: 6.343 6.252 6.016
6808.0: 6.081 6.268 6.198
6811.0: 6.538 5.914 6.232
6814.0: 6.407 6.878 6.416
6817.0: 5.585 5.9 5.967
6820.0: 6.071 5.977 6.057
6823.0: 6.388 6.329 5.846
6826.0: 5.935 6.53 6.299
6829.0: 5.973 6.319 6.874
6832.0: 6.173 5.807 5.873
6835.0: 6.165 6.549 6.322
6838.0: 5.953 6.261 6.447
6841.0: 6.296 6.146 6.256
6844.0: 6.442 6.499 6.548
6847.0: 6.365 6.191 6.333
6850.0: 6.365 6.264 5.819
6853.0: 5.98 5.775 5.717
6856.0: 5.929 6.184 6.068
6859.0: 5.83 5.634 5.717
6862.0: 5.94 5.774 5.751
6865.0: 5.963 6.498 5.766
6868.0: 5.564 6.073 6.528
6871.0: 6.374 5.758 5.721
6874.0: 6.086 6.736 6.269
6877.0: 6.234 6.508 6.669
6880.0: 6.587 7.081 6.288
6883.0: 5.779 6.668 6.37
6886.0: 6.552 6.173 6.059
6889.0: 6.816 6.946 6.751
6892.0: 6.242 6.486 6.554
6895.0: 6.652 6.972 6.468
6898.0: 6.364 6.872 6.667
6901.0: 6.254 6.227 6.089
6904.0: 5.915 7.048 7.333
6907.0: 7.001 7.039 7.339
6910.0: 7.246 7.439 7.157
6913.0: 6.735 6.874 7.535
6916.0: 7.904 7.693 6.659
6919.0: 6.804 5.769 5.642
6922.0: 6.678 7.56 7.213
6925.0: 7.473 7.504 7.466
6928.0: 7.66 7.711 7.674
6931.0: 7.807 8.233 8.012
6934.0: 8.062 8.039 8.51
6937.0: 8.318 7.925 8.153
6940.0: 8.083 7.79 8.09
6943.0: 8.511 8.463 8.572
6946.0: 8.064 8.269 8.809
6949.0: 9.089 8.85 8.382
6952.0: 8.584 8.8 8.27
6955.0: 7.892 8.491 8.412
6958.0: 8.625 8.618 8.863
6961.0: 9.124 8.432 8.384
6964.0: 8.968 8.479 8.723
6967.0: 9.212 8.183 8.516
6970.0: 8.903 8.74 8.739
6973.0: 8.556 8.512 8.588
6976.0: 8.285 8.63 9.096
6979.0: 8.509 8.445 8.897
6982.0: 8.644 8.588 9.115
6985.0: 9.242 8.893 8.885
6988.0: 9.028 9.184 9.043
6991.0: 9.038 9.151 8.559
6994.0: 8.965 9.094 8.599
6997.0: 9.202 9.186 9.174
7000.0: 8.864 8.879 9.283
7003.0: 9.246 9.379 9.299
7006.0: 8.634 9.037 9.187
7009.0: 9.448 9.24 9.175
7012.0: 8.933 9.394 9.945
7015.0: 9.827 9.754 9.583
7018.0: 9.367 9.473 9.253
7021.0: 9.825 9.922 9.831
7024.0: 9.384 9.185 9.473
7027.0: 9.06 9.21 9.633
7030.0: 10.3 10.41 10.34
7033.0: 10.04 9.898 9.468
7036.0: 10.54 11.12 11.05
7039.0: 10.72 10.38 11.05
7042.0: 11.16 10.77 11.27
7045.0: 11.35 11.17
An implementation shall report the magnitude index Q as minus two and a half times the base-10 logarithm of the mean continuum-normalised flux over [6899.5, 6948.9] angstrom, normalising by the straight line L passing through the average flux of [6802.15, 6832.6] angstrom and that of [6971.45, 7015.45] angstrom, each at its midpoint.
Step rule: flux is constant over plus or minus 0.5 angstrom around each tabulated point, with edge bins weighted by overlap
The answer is 0.064 mag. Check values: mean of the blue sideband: 6.23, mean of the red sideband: 8.99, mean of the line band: 7.46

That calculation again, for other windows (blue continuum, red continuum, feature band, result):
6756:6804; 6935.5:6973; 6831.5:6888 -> 0.18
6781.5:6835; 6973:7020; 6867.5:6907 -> 0.14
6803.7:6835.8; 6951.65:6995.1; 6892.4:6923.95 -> 0.13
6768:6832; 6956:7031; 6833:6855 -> 0.11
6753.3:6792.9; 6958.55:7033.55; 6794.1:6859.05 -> 0.13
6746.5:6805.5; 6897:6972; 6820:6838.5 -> 0.10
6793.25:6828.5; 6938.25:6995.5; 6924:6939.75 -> 0.03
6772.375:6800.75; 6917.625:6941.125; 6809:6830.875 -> 0.06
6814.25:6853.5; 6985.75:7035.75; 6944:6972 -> -0.02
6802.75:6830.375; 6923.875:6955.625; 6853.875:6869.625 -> 0.17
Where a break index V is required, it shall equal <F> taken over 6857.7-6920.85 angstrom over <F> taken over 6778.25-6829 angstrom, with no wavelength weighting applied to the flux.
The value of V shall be 1.06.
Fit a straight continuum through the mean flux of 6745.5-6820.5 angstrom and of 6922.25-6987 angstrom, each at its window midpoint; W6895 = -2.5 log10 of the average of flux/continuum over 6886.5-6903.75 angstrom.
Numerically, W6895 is 0.179 mag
